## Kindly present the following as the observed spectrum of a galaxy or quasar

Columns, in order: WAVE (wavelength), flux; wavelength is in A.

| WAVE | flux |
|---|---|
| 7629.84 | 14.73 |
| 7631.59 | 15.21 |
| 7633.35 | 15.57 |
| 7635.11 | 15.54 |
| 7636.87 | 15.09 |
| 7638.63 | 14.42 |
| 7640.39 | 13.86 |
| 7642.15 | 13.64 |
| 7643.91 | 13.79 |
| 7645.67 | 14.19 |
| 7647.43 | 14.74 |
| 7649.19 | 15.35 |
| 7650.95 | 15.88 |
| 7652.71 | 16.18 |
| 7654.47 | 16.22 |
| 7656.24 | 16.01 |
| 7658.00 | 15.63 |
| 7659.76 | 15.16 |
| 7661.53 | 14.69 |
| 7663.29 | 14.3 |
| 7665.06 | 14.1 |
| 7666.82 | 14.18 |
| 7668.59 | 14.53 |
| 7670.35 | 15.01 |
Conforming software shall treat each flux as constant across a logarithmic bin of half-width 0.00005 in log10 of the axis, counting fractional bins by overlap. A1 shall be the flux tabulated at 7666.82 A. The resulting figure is 14.18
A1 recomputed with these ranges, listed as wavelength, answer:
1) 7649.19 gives 15.35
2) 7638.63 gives 14.42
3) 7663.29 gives 14.3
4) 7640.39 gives 13.86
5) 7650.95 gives 15.88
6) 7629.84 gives 14.73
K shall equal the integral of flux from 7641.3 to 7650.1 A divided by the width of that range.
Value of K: 14.4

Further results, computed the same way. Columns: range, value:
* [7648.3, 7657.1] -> 15.9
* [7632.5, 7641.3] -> 14.9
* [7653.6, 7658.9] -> 15.9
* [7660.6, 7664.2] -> 14.5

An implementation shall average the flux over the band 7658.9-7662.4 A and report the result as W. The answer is 14.9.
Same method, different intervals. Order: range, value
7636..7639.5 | 14.7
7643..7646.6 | 14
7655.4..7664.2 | 15.2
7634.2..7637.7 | 15.3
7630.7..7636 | 15.4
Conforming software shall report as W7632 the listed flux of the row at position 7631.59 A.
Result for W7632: 15.21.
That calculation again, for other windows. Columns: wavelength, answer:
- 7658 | 15.63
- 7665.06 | 14.1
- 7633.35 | 15.57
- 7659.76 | 15.16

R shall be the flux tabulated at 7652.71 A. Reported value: 16.18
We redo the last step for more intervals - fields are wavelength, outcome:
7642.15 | 13.64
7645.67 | 14.19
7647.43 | 14.74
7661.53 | 14.69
